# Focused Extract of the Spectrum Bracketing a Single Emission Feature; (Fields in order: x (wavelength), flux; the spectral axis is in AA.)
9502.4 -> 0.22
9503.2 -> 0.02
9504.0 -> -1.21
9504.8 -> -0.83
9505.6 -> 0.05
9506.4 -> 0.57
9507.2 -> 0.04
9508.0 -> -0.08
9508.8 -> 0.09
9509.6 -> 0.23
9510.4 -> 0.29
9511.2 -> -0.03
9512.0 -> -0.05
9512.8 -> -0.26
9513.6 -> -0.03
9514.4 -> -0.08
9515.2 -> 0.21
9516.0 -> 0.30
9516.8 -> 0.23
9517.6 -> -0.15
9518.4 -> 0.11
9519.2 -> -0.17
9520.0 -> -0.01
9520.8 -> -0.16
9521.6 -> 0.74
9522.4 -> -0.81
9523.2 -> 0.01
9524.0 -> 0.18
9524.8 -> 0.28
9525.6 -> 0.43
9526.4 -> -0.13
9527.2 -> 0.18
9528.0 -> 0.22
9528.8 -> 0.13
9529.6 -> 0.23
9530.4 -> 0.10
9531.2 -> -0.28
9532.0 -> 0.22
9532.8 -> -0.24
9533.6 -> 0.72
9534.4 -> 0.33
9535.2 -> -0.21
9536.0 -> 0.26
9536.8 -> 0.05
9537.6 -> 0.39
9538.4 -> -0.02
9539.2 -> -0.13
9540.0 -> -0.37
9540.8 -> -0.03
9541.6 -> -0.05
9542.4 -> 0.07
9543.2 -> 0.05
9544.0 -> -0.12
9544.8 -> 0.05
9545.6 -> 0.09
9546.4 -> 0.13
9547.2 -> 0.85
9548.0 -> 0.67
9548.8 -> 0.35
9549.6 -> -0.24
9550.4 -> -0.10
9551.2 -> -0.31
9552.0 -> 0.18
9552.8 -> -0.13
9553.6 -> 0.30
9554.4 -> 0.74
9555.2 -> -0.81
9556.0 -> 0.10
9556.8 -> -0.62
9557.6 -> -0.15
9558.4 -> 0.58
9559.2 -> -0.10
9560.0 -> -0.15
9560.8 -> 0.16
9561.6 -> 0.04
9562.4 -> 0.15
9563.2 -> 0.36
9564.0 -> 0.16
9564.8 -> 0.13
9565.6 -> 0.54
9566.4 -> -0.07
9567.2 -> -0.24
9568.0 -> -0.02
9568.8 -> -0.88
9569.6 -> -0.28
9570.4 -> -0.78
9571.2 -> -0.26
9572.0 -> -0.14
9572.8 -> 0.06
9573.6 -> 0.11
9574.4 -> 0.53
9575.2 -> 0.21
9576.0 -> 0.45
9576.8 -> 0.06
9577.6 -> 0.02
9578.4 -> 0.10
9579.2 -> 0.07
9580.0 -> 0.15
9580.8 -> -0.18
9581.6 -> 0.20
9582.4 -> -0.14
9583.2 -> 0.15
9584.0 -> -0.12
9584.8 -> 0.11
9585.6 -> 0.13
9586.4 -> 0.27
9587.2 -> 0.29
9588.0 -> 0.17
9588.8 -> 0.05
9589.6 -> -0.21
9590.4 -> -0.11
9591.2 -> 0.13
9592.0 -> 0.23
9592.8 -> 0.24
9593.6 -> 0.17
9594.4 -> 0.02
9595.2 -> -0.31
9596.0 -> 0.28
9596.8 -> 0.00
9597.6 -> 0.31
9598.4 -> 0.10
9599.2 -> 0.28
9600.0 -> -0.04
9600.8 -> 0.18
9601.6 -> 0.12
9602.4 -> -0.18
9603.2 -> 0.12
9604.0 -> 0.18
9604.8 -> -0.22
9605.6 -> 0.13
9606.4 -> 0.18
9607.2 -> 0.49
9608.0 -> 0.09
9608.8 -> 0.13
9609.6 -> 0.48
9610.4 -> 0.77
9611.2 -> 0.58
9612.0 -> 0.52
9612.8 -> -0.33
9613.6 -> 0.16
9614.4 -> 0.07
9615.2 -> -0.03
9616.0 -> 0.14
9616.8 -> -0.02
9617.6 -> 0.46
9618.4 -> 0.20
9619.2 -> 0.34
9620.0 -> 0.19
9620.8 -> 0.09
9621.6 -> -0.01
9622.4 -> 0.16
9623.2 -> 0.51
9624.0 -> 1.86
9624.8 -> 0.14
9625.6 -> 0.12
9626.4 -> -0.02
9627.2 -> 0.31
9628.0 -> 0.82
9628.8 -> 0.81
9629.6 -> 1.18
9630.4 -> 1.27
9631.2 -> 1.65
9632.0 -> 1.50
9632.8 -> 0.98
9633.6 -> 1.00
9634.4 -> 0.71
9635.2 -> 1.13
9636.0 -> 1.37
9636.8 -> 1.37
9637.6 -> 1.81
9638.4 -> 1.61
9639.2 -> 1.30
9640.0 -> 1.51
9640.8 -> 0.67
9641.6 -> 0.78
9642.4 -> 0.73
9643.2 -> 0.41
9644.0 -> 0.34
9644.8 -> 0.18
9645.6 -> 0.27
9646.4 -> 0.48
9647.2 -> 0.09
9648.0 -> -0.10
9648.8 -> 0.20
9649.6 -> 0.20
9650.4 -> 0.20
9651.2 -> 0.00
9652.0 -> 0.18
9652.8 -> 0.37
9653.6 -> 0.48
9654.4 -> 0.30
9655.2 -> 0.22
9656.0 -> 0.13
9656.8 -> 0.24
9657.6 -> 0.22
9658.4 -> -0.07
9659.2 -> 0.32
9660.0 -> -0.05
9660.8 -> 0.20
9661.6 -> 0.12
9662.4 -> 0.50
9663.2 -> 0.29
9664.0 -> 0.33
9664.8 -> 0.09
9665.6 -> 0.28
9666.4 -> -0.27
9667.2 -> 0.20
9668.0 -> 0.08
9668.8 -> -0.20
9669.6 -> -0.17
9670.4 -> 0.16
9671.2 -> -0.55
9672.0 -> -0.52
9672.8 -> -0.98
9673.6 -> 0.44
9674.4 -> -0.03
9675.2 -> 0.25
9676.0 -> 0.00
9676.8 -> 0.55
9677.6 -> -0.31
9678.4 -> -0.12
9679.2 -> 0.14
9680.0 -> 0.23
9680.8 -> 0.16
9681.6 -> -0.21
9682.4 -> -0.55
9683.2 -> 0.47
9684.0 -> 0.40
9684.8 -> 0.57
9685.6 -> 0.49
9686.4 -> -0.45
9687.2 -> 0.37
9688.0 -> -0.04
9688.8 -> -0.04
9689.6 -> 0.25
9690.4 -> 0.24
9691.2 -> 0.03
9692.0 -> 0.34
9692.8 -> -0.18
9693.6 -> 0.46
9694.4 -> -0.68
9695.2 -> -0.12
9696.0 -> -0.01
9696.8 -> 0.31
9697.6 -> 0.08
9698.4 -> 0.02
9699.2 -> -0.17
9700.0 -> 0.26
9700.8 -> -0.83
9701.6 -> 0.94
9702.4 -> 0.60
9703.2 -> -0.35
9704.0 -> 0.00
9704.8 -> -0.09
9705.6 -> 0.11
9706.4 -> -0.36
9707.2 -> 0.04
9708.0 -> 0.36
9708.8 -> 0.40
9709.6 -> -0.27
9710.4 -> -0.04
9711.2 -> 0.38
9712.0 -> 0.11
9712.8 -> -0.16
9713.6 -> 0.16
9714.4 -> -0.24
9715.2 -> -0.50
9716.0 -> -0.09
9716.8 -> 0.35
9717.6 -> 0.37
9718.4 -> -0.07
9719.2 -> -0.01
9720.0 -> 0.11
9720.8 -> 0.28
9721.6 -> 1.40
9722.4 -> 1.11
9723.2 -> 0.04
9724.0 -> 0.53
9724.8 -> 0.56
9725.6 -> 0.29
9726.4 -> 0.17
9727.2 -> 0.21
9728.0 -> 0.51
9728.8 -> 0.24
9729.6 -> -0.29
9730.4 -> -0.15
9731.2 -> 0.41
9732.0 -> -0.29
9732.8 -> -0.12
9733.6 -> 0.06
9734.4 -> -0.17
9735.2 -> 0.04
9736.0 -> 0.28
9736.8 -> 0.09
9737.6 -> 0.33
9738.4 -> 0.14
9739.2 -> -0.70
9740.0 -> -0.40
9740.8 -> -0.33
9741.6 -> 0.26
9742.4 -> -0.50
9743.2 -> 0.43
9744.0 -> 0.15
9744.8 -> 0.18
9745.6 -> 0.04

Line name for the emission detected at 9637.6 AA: [O II]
